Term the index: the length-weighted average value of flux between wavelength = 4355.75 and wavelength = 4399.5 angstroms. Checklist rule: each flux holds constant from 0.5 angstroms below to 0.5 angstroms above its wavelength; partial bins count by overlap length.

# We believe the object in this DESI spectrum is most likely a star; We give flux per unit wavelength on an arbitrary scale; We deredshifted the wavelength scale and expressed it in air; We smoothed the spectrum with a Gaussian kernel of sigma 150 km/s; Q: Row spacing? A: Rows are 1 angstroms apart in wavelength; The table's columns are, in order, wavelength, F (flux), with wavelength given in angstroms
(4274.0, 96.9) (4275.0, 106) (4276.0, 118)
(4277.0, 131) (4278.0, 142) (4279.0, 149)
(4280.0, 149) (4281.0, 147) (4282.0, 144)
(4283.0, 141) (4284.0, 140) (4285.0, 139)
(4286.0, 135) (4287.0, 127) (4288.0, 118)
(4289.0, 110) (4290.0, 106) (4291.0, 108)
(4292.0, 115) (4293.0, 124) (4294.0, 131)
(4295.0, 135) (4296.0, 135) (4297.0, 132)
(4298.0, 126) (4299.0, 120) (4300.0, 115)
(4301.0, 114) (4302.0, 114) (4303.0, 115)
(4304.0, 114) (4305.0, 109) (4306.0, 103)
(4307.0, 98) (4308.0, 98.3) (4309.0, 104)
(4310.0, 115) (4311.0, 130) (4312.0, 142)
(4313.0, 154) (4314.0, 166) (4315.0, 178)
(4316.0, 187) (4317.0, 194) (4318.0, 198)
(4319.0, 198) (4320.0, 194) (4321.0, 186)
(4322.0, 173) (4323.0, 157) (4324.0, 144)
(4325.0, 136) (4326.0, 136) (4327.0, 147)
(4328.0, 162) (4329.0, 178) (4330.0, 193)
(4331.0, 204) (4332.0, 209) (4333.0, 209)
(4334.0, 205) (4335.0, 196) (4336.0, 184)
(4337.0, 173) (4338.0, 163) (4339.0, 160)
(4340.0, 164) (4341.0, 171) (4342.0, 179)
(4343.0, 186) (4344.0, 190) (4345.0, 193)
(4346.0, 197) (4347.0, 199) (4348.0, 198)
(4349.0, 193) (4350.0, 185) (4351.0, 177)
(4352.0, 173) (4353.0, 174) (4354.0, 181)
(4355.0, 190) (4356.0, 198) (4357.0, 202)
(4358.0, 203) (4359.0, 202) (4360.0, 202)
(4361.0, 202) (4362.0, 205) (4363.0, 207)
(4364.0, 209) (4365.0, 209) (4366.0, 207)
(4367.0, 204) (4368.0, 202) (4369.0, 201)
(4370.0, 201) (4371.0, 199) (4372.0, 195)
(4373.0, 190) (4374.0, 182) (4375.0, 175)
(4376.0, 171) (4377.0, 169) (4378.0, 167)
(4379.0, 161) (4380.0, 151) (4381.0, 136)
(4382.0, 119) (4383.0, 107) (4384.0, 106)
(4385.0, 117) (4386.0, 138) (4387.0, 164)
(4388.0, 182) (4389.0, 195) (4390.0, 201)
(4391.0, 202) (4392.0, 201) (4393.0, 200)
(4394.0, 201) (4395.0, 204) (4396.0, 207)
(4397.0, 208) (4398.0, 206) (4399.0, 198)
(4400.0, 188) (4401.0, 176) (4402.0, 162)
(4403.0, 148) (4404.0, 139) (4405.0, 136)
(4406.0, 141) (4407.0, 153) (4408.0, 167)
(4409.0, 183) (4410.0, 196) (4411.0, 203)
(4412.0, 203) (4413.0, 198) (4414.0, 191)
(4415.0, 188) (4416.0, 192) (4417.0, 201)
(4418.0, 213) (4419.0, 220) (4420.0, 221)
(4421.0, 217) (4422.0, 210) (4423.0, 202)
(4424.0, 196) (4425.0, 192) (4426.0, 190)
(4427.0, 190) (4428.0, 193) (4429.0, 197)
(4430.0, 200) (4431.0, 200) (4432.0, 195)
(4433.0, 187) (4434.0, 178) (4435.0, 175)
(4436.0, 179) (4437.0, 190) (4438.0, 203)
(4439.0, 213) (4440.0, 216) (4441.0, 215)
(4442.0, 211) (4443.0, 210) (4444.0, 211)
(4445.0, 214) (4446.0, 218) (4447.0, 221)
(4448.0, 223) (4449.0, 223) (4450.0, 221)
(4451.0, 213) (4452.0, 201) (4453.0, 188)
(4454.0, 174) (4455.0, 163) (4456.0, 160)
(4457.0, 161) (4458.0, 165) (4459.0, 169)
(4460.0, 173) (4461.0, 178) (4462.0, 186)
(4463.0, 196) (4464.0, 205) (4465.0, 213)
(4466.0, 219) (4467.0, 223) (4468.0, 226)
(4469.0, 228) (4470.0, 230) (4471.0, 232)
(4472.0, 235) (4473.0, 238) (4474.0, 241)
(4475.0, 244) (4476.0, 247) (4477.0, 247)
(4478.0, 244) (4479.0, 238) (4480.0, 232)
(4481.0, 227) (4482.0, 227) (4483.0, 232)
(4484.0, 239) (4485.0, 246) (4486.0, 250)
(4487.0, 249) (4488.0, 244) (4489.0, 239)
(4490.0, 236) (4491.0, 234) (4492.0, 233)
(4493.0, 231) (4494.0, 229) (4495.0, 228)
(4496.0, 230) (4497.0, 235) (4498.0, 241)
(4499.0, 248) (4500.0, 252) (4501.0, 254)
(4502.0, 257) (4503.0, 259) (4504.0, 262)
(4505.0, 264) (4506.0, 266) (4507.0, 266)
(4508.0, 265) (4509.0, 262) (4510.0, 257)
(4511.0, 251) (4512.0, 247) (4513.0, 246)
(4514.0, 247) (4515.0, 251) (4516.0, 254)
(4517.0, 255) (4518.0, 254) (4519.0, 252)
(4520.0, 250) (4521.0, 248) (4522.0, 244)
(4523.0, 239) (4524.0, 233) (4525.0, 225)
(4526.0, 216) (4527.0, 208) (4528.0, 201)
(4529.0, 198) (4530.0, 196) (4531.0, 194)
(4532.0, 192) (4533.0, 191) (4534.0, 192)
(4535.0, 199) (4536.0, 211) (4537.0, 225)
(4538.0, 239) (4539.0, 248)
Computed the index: 184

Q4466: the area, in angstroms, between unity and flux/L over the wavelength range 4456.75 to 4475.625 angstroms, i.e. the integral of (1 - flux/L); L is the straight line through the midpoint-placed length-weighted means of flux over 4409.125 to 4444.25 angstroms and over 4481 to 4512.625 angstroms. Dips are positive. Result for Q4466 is 1.4 angstroms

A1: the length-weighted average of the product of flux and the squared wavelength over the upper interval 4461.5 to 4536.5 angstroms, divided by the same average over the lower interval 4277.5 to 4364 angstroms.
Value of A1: 1.59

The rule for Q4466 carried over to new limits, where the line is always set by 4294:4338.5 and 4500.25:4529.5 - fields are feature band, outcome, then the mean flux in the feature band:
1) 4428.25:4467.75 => 3.2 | 197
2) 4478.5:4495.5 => -0.2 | 236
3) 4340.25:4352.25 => -1.4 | 187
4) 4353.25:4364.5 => -1.7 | 200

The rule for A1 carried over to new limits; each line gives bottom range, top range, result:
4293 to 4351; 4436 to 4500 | 1.46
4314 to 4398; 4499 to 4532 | 1.43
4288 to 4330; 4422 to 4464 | 1.49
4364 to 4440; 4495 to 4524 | 1.43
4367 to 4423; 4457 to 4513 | 1.35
